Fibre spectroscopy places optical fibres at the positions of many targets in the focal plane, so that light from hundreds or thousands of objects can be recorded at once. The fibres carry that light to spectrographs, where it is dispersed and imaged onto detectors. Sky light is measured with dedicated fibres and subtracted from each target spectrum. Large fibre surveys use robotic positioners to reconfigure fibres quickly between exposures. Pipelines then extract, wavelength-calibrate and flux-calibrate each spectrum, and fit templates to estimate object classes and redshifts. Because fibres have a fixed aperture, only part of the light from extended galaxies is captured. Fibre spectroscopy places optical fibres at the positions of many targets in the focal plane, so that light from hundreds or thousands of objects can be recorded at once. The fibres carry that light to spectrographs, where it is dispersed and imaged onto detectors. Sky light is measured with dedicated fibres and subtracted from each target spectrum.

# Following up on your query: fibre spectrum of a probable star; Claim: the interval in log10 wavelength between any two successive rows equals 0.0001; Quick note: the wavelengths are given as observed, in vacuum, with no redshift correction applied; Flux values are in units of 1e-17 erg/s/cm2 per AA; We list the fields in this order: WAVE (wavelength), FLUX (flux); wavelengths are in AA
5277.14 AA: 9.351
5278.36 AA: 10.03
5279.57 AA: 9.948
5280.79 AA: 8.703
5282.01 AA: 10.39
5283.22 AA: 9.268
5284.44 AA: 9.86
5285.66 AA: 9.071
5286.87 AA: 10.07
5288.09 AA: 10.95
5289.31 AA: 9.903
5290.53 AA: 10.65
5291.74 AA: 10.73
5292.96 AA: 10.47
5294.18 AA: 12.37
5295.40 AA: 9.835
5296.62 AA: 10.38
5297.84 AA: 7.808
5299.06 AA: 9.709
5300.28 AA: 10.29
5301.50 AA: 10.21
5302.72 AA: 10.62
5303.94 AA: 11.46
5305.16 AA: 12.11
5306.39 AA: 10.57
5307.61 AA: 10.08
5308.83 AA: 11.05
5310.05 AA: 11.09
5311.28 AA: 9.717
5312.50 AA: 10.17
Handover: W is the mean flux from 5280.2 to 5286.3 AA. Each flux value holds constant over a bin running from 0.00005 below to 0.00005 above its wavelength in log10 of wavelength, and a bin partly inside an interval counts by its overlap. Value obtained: 9.47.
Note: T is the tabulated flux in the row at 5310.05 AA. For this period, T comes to 11.09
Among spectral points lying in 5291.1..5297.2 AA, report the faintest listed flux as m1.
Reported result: 9.835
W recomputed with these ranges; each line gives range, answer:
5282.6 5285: 9.58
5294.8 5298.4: 9.36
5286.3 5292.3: 10.5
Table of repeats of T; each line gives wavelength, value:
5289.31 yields 9.903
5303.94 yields 11.46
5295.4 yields 9.835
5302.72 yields 10.62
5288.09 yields 10.95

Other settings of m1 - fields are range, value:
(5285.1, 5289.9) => 9.071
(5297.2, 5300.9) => 7.808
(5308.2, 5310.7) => 11.05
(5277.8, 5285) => 8.703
